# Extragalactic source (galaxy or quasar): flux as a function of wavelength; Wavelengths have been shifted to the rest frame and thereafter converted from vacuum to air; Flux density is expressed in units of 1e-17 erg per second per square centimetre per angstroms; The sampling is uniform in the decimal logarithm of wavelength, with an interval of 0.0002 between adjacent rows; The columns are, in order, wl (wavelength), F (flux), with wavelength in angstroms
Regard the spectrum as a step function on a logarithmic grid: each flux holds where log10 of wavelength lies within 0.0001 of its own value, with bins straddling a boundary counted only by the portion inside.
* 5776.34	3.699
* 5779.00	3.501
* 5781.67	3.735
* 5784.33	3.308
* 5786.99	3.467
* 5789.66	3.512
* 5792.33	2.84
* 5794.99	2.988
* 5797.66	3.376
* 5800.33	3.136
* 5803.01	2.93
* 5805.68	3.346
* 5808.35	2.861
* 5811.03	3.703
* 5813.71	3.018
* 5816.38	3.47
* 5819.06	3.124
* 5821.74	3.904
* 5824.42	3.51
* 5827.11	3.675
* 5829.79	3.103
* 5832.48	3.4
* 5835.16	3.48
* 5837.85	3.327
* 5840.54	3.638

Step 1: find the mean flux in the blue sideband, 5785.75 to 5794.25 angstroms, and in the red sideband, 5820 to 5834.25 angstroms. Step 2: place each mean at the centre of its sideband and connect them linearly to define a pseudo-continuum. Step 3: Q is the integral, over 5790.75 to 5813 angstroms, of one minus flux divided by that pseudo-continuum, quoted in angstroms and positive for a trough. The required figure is 1.2 angstroms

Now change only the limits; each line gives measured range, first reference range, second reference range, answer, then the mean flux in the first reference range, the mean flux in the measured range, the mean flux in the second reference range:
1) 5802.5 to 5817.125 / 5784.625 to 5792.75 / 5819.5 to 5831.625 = 0.9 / 3.32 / 3.23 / 3.51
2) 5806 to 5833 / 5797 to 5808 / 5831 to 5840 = -0.7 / 3.16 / 3.37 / 3.42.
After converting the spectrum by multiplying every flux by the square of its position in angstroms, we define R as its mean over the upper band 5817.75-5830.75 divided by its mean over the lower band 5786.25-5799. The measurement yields 1.09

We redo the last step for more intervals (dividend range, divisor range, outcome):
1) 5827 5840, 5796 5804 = 1.09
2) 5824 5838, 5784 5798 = 1.07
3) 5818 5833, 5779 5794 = 1.04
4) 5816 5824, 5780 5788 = 1.01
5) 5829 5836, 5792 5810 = 1.09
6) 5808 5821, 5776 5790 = 0.94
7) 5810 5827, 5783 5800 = 1.08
